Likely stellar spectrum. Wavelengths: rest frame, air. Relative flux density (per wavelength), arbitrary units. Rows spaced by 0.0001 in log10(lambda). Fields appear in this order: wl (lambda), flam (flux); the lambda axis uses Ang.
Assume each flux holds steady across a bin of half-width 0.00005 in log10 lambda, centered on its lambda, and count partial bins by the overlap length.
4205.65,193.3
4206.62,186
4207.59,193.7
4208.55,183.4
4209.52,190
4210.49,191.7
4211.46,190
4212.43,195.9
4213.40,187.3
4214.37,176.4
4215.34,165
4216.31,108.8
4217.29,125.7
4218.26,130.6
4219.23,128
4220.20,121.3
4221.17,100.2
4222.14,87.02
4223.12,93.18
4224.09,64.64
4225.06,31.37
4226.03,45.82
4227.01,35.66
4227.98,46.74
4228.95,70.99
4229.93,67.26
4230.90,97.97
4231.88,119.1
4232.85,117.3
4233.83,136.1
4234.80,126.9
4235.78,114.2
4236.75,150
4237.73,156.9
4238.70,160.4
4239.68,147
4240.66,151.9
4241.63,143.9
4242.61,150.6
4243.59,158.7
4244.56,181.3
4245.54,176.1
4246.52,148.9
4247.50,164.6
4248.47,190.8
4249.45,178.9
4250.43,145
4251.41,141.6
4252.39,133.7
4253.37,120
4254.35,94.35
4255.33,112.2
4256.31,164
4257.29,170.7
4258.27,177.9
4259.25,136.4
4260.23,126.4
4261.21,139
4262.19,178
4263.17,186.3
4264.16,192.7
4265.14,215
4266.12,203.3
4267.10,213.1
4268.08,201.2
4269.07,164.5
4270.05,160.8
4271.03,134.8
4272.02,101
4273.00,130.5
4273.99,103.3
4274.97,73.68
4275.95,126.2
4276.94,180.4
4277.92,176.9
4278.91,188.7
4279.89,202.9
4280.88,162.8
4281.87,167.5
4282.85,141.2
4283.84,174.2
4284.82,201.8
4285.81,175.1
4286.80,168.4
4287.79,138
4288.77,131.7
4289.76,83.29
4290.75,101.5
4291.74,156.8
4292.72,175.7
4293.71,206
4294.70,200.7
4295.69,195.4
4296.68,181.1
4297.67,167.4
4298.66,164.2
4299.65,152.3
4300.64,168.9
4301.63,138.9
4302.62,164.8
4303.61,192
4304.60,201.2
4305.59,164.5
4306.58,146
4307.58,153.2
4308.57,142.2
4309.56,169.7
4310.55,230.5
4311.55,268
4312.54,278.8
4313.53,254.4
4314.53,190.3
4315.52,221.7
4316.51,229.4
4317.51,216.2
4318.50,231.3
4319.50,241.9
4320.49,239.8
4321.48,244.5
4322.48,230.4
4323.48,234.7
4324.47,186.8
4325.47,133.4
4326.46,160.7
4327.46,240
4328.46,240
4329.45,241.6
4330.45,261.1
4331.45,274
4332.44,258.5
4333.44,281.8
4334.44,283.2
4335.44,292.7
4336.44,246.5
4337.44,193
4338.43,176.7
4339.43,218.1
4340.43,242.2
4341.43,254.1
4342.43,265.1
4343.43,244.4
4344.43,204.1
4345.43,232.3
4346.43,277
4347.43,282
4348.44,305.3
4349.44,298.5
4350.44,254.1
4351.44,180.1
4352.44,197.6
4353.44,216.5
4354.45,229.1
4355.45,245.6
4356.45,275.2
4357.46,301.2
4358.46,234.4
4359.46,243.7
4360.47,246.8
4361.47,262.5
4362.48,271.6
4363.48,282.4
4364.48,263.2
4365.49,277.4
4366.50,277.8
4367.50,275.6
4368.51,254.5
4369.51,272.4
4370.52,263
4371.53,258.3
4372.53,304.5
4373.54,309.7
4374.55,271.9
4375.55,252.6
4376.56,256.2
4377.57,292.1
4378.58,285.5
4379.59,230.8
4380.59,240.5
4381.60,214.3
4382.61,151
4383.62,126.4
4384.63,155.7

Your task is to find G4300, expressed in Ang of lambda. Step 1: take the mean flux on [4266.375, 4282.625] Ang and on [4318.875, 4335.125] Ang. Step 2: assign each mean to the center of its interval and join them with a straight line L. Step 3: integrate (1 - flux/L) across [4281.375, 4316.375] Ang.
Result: 3.0 Ang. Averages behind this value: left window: 156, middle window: 177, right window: 235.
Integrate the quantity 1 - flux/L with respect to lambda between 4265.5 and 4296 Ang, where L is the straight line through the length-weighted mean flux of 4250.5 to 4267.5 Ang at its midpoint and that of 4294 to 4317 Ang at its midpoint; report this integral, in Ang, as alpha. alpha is 2.4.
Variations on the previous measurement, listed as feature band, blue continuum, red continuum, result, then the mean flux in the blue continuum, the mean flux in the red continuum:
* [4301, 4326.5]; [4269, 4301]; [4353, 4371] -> -1.0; 156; 261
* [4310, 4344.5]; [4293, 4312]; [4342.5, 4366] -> -3.4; 179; 253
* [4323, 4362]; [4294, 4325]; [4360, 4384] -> -2.0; 200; 257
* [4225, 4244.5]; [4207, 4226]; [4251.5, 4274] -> 4.1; 138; 156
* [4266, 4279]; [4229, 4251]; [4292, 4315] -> 1.1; 143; 187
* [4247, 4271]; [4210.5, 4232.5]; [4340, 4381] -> -1.9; 110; 259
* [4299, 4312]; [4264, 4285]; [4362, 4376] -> 1.6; 163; 274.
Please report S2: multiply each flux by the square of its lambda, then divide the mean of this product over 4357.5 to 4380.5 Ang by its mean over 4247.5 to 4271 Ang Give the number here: 1.7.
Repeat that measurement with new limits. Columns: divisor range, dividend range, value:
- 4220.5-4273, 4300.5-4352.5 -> 1.71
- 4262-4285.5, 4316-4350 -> 1.49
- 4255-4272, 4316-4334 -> 1.41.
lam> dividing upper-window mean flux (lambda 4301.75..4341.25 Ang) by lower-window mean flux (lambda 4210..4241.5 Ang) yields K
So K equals 1.82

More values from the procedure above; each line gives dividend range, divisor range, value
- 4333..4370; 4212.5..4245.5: 2.11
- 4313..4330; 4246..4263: 1.48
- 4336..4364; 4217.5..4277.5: 1.82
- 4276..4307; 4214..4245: 1.44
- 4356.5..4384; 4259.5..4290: 1.61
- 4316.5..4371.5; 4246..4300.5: 1.55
